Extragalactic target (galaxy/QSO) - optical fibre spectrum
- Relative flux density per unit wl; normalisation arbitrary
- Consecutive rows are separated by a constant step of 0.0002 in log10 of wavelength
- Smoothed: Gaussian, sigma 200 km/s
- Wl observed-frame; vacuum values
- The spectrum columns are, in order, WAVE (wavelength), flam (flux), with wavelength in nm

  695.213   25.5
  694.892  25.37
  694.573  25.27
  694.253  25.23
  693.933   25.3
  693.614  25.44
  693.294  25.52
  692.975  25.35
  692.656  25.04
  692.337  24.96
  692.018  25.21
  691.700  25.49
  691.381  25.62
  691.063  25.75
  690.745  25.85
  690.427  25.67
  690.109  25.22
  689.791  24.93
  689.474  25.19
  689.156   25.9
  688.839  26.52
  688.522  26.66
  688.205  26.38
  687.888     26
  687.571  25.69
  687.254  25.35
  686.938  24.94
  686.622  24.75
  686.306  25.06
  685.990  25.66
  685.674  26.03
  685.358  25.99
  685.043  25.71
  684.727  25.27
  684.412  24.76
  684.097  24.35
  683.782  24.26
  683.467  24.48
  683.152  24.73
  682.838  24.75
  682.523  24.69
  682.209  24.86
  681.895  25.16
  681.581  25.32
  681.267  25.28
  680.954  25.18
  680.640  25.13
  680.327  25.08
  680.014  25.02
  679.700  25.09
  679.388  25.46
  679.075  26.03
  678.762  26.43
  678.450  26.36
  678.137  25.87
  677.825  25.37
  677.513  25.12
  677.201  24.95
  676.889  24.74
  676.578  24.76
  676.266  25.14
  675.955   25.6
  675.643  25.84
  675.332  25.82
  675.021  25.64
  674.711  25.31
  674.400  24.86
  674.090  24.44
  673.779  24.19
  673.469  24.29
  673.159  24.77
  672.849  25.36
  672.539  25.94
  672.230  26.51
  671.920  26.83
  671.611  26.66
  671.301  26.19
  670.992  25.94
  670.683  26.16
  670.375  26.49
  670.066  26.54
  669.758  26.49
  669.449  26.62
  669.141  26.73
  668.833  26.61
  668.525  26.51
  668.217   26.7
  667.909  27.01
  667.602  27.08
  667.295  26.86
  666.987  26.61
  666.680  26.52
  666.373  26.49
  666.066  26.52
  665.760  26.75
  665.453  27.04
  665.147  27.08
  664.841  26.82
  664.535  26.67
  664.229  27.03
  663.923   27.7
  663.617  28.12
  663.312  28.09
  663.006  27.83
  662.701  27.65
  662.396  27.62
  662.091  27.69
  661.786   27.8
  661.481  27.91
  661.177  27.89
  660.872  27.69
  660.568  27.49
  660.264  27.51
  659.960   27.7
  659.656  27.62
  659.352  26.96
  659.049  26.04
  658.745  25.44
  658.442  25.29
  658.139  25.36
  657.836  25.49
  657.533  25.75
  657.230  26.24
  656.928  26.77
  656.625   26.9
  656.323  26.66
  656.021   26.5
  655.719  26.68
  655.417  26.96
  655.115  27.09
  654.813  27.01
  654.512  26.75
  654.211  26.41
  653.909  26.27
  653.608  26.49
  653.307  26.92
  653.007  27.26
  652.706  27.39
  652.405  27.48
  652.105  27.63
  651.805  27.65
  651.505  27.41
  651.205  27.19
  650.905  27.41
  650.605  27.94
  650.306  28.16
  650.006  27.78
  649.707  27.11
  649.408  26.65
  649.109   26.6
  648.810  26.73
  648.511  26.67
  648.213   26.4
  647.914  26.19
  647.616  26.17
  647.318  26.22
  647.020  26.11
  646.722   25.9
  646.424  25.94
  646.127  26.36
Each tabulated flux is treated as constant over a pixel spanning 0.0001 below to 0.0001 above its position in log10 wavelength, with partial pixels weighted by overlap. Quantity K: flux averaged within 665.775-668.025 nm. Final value 26.7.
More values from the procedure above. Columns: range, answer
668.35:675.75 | 25.9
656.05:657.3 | 26.7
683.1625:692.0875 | 25.4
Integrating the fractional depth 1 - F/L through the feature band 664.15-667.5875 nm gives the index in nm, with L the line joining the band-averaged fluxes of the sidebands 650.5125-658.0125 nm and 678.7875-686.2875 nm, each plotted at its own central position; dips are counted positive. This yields -0.08 nm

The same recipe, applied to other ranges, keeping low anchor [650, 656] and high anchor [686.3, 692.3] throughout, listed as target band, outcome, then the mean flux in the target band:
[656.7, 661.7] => 0.03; 26.7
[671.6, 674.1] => 0.08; 25.4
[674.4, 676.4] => 0.05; 25.5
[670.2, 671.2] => 0.01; 26.2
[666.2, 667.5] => 0.00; 26.6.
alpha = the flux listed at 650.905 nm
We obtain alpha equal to 27.41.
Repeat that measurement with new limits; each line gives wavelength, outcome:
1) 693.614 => 25.44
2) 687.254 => 25.35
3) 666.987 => 26.61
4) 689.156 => 25.9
